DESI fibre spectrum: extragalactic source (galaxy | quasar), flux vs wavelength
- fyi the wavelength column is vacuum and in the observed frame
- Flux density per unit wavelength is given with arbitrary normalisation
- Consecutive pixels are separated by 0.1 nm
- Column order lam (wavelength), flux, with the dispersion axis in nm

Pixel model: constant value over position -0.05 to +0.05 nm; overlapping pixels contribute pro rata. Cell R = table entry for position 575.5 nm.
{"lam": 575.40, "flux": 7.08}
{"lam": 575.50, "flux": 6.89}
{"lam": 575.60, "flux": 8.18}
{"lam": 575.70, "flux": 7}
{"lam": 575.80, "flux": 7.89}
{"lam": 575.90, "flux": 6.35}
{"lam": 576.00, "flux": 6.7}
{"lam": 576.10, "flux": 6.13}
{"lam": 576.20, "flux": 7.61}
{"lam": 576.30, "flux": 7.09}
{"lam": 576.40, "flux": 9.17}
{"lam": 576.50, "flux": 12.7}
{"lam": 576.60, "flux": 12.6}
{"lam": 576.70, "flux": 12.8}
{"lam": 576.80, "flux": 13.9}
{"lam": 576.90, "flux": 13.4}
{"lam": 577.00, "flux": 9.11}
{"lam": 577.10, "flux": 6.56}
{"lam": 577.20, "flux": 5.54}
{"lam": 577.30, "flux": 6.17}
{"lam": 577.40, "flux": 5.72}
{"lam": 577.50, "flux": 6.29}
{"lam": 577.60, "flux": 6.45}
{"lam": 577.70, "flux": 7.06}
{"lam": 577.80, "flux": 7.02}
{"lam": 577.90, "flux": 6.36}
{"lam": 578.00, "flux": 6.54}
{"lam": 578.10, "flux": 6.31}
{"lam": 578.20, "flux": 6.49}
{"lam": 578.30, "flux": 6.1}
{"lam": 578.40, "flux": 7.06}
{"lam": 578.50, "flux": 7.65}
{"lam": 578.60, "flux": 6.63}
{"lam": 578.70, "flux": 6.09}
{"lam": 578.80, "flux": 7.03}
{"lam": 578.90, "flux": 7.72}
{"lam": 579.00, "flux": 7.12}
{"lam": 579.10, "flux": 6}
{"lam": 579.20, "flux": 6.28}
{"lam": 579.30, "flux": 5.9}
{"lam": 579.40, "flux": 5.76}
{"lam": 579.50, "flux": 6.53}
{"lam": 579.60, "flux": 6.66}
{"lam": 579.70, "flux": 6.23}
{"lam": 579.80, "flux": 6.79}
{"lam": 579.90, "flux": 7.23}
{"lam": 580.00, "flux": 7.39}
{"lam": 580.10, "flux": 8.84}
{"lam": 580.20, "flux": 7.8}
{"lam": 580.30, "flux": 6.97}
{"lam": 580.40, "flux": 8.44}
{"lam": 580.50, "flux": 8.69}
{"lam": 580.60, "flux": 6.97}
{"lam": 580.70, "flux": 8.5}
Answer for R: 6.89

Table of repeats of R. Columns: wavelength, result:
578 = 6.54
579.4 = 5.76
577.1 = 6.56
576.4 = 9.17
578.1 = 6.31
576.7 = 12.8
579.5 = 6.53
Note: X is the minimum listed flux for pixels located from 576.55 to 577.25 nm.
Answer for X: 5.54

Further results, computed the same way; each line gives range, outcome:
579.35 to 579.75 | 5.76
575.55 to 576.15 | 6.13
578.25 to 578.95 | 6.09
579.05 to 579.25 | 6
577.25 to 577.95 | 5.72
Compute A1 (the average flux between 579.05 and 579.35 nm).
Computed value 6.06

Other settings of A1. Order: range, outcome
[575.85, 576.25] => 6.7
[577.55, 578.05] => 6.69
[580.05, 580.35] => 7.87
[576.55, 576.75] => 12.7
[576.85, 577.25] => 8.65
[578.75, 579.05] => 7.29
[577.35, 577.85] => 6.51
